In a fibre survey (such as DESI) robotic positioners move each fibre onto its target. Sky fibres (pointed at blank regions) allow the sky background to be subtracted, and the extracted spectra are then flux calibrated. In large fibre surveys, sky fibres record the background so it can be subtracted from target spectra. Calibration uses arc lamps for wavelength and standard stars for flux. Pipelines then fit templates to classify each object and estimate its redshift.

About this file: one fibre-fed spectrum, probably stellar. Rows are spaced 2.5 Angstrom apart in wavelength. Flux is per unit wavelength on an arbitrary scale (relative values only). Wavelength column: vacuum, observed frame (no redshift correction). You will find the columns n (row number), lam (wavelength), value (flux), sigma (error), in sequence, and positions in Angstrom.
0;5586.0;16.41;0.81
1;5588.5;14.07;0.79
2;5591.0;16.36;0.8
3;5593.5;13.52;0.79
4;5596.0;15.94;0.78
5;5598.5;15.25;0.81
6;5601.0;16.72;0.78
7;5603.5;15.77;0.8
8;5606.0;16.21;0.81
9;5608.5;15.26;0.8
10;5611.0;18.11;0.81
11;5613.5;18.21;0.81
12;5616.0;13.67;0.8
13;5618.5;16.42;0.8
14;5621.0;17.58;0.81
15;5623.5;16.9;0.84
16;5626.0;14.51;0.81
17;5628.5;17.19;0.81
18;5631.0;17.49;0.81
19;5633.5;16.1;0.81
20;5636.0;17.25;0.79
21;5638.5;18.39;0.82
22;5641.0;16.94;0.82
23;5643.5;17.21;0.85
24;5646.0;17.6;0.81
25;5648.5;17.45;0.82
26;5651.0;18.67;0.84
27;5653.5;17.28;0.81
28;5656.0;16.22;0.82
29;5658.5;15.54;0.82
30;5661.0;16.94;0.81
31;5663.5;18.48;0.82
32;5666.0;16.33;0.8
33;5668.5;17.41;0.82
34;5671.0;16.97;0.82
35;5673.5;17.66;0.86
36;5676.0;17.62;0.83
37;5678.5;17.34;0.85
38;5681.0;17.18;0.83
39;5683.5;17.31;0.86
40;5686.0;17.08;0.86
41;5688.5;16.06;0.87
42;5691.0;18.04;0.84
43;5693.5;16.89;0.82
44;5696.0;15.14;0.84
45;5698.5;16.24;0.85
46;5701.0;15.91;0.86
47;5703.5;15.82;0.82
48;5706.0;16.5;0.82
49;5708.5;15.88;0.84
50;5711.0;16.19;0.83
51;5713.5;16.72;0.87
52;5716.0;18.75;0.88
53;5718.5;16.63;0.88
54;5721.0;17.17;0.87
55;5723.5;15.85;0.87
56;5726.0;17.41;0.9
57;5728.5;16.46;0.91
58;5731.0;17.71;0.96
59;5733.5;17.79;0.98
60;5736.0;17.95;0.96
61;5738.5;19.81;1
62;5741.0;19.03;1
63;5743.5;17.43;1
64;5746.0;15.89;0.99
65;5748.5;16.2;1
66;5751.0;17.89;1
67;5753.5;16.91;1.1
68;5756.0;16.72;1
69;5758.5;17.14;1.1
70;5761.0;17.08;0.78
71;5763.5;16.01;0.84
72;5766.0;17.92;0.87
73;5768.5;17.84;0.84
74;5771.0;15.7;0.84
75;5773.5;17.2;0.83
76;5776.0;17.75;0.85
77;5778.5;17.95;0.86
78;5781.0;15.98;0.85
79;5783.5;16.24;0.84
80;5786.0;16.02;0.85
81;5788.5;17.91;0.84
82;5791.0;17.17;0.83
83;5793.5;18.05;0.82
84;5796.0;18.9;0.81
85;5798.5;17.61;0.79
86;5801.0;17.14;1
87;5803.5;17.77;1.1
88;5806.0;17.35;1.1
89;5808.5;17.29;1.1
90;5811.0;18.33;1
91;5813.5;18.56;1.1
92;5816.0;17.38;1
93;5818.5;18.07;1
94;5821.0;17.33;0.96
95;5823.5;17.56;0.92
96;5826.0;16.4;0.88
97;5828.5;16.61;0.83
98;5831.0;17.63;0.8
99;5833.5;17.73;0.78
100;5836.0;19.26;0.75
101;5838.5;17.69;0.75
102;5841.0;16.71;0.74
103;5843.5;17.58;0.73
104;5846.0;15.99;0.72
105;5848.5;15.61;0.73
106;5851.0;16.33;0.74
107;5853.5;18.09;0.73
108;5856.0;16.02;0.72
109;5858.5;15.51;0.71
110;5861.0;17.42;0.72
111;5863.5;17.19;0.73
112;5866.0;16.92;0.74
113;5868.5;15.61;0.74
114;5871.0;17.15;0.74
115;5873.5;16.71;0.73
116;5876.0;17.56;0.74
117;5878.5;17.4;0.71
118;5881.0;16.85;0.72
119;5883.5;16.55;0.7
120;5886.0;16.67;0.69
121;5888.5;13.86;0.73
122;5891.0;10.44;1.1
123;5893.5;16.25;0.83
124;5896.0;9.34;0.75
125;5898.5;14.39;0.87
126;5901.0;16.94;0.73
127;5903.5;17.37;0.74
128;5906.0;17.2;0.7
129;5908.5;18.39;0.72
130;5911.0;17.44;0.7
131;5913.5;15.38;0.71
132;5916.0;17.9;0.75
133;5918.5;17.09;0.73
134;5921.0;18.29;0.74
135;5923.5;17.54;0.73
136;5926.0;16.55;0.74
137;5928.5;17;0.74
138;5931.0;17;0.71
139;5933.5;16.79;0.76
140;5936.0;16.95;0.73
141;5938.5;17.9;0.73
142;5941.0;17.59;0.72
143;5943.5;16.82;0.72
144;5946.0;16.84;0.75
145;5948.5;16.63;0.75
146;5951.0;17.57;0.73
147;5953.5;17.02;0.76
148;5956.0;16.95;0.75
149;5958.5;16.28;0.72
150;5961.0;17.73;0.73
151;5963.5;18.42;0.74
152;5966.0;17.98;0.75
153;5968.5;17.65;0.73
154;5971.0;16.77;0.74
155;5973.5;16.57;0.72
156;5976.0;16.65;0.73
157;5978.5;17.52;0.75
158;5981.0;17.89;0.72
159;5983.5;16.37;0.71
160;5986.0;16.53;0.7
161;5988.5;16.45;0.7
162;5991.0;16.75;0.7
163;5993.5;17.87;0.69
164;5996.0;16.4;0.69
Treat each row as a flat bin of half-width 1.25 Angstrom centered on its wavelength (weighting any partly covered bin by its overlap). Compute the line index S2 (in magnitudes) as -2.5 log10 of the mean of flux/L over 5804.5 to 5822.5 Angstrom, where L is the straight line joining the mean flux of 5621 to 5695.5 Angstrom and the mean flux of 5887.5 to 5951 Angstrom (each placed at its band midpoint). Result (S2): -0.07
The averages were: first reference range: 17.1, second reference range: 16.3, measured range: 17.8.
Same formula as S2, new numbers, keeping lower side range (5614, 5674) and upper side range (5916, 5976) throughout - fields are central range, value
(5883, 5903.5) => 0.19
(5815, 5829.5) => -0.01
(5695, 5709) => 0.07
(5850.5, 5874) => 0.03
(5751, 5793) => 0.00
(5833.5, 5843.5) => -0.04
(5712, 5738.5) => -0.02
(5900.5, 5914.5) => 0.00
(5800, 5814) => -0.04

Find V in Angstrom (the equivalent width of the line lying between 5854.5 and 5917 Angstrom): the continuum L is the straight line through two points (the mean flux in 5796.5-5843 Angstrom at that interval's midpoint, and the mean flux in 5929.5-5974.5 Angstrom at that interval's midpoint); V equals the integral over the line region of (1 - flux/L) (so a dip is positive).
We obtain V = 4.67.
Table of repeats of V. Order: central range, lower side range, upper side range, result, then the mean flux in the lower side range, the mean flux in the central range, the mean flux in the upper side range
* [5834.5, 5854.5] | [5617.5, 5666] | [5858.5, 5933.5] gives -0.80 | 17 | 17.2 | 16.4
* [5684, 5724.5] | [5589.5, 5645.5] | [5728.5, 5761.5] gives 1.33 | 16.4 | 16.6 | 17.5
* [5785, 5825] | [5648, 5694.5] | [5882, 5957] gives -2.11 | 17.2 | 17.7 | 16.4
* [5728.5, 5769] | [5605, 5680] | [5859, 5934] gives -1.71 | 17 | 17.4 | 16.4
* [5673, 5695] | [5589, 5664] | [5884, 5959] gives -0.86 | 16.6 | 17.2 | 16.4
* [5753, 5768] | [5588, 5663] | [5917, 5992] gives -0.20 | 16.5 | 17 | 17.1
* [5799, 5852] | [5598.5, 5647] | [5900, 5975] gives -1.04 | 16.7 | 17.4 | 17.2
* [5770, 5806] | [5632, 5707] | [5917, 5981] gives -0.36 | 17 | 17.3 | 17.2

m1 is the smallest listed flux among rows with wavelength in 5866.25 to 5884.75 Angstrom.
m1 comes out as 15.61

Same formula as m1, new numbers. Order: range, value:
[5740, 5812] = 15.7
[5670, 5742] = 15.14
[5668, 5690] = 16.06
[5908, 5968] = 15.38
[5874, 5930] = 9.34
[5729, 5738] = 17.71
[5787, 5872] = 15.51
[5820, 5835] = 16.4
